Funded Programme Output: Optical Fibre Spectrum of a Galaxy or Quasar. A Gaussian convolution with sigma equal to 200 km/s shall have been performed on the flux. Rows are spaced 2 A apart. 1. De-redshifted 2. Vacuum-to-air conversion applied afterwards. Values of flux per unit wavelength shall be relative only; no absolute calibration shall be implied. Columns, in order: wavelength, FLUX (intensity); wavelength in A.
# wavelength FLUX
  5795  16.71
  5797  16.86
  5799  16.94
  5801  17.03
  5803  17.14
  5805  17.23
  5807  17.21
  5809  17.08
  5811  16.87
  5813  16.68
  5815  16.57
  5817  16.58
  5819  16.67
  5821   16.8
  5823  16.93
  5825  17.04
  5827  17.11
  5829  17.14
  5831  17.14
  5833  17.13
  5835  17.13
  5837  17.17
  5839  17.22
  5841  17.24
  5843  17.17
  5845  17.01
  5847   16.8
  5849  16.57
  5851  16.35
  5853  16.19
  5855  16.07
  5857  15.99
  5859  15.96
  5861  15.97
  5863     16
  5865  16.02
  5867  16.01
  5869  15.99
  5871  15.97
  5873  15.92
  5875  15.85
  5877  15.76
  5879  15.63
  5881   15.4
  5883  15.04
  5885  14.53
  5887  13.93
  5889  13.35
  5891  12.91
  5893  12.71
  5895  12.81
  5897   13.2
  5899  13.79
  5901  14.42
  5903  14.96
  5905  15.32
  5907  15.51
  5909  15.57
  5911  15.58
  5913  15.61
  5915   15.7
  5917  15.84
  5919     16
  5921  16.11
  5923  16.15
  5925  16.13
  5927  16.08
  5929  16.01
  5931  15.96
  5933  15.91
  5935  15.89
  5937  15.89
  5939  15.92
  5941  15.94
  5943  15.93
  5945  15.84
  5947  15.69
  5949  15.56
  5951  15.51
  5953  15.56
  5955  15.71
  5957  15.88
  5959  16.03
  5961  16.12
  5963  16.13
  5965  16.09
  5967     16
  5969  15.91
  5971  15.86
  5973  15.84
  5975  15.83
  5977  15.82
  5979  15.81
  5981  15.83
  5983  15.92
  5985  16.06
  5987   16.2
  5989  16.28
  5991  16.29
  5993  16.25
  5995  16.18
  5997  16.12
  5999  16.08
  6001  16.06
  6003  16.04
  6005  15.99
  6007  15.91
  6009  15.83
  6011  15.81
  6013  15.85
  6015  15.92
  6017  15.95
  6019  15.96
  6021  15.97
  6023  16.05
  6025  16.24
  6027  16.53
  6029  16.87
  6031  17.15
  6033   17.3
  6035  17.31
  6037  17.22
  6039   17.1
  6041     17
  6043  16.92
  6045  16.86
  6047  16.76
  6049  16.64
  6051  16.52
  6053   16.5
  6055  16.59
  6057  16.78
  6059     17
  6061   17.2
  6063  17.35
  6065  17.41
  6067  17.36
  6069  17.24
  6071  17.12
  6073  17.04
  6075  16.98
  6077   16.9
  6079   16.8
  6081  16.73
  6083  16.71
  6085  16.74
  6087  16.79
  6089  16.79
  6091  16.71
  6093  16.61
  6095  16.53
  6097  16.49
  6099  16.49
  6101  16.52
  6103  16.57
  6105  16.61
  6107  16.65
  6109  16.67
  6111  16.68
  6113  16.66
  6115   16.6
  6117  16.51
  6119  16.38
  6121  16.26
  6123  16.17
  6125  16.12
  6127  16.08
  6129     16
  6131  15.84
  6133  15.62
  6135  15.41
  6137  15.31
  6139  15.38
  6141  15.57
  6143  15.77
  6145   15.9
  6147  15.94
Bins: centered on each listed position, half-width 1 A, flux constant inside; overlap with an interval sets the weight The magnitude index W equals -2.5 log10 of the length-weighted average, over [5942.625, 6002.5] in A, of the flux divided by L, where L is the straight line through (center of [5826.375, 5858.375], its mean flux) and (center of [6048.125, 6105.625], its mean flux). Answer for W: 0.06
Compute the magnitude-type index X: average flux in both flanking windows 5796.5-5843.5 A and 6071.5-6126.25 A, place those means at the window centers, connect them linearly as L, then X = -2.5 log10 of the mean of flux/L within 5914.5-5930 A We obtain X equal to 0.06 mag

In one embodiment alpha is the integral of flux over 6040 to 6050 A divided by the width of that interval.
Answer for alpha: 16.8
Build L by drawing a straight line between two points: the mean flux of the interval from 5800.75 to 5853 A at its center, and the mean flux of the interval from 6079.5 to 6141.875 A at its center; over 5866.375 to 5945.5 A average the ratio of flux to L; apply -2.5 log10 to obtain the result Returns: 0.10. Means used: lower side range 16.9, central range 15.3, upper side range 16.3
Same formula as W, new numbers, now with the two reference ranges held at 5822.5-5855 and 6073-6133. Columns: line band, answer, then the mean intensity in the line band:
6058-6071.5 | -0.04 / 17.2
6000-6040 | 0.02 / 16.4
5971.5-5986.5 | 0.06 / 15.9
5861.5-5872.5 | 0.06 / 16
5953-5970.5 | 0.05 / 16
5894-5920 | 0.13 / 14.9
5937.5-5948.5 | 0.06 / 15.9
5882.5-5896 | 0.24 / 13.6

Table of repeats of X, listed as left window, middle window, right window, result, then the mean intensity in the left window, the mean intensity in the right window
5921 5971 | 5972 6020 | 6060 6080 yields 0.03 mag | 15.9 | 17.1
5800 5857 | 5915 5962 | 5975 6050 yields 0.04 mag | 16.9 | 16.3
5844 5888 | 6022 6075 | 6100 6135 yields -0.05 mag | 15.9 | 16.3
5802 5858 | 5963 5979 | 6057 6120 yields 0.06 mag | 16.9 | 16.8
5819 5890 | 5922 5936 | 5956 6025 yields 0.01 mag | 16.2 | 16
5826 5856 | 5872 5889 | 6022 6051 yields 0.12 mag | 16.9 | 16.8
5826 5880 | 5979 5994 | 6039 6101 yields 0.04 mag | 16.5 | 16.9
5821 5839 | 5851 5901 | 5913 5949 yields 0.10 mag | 17.1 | 15.9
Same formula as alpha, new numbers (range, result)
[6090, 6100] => 16.6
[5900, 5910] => 15.2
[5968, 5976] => 15.9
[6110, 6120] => 16.6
